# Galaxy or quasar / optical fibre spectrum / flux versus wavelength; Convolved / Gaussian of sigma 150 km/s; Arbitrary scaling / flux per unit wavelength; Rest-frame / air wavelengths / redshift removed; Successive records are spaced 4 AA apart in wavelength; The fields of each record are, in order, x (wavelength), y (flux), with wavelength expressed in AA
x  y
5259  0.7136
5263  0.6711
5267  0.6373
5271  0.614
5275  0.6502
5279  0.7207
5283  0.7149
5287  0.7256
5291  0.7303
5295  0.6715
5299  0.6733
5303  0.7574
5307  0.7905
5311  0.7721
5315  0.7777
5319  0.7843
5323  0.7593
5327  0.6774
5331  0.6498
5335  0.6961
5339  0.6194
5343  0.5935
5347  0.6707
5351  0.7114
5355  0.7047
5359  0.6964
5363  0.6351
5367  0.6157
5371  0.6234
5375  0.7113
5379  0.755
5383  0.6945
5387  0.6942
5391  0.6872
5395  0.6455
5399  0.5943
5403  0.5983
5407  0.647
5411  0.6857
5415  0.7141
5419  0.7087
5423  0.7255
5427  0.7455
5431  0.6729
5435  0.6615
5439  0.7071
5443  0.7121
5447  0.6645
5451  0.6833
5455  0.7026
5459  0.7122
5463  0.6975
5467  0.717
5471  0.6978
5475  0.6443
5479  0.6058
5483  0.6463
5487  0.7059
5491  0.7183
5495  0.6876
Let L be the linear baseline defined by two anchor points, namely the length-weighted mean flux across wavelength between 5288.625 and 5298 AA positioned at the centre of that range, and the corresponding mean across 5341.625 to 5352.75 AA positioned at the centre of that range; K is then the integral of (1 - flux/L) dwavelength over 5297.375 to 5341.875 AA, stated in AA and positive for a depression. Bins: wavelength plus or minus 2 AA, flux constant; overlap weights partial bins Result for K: -2.6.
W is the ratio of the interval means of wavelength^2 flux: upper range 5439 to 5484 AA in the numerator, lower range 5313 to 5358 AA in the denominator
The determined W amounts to 1.03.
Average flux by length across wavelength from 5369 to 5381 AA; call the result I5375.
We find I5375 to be 0.697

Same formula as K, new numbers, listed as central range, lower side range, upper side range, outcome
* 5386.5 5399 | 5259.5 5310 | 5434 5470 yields 0.66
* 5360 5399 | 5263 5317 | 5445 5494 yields 1.45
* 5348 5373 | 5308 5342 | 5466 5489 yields 1.41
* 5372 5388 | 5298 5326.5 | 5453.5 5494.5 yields 0.39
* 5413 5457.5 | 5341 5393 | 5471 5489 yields -2.41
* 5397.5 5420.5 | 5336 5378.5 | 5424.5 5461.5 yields 0.83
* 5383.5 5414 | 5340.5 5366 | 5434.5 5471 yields 1.13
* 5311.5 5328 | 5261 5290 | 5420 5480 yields -1.80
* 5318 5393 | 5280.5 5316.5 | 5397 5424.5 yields 1.91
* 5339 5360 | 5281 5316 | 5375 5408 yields 0.85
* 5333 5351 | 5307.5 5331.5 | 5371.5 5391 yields 1.92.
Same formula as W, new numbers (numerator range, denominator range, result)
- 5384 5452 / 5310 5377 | 1.02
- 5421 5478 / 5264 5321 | 1.03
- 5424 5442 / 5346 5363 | 1.04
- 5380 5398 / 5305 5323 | 0.90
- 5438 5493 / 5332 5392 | 1.06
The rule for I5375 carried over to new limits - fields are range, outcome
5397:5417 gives 0.648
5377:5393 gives 0.708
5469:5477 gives 0.671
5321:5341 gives 0.68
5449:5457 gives 0.693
